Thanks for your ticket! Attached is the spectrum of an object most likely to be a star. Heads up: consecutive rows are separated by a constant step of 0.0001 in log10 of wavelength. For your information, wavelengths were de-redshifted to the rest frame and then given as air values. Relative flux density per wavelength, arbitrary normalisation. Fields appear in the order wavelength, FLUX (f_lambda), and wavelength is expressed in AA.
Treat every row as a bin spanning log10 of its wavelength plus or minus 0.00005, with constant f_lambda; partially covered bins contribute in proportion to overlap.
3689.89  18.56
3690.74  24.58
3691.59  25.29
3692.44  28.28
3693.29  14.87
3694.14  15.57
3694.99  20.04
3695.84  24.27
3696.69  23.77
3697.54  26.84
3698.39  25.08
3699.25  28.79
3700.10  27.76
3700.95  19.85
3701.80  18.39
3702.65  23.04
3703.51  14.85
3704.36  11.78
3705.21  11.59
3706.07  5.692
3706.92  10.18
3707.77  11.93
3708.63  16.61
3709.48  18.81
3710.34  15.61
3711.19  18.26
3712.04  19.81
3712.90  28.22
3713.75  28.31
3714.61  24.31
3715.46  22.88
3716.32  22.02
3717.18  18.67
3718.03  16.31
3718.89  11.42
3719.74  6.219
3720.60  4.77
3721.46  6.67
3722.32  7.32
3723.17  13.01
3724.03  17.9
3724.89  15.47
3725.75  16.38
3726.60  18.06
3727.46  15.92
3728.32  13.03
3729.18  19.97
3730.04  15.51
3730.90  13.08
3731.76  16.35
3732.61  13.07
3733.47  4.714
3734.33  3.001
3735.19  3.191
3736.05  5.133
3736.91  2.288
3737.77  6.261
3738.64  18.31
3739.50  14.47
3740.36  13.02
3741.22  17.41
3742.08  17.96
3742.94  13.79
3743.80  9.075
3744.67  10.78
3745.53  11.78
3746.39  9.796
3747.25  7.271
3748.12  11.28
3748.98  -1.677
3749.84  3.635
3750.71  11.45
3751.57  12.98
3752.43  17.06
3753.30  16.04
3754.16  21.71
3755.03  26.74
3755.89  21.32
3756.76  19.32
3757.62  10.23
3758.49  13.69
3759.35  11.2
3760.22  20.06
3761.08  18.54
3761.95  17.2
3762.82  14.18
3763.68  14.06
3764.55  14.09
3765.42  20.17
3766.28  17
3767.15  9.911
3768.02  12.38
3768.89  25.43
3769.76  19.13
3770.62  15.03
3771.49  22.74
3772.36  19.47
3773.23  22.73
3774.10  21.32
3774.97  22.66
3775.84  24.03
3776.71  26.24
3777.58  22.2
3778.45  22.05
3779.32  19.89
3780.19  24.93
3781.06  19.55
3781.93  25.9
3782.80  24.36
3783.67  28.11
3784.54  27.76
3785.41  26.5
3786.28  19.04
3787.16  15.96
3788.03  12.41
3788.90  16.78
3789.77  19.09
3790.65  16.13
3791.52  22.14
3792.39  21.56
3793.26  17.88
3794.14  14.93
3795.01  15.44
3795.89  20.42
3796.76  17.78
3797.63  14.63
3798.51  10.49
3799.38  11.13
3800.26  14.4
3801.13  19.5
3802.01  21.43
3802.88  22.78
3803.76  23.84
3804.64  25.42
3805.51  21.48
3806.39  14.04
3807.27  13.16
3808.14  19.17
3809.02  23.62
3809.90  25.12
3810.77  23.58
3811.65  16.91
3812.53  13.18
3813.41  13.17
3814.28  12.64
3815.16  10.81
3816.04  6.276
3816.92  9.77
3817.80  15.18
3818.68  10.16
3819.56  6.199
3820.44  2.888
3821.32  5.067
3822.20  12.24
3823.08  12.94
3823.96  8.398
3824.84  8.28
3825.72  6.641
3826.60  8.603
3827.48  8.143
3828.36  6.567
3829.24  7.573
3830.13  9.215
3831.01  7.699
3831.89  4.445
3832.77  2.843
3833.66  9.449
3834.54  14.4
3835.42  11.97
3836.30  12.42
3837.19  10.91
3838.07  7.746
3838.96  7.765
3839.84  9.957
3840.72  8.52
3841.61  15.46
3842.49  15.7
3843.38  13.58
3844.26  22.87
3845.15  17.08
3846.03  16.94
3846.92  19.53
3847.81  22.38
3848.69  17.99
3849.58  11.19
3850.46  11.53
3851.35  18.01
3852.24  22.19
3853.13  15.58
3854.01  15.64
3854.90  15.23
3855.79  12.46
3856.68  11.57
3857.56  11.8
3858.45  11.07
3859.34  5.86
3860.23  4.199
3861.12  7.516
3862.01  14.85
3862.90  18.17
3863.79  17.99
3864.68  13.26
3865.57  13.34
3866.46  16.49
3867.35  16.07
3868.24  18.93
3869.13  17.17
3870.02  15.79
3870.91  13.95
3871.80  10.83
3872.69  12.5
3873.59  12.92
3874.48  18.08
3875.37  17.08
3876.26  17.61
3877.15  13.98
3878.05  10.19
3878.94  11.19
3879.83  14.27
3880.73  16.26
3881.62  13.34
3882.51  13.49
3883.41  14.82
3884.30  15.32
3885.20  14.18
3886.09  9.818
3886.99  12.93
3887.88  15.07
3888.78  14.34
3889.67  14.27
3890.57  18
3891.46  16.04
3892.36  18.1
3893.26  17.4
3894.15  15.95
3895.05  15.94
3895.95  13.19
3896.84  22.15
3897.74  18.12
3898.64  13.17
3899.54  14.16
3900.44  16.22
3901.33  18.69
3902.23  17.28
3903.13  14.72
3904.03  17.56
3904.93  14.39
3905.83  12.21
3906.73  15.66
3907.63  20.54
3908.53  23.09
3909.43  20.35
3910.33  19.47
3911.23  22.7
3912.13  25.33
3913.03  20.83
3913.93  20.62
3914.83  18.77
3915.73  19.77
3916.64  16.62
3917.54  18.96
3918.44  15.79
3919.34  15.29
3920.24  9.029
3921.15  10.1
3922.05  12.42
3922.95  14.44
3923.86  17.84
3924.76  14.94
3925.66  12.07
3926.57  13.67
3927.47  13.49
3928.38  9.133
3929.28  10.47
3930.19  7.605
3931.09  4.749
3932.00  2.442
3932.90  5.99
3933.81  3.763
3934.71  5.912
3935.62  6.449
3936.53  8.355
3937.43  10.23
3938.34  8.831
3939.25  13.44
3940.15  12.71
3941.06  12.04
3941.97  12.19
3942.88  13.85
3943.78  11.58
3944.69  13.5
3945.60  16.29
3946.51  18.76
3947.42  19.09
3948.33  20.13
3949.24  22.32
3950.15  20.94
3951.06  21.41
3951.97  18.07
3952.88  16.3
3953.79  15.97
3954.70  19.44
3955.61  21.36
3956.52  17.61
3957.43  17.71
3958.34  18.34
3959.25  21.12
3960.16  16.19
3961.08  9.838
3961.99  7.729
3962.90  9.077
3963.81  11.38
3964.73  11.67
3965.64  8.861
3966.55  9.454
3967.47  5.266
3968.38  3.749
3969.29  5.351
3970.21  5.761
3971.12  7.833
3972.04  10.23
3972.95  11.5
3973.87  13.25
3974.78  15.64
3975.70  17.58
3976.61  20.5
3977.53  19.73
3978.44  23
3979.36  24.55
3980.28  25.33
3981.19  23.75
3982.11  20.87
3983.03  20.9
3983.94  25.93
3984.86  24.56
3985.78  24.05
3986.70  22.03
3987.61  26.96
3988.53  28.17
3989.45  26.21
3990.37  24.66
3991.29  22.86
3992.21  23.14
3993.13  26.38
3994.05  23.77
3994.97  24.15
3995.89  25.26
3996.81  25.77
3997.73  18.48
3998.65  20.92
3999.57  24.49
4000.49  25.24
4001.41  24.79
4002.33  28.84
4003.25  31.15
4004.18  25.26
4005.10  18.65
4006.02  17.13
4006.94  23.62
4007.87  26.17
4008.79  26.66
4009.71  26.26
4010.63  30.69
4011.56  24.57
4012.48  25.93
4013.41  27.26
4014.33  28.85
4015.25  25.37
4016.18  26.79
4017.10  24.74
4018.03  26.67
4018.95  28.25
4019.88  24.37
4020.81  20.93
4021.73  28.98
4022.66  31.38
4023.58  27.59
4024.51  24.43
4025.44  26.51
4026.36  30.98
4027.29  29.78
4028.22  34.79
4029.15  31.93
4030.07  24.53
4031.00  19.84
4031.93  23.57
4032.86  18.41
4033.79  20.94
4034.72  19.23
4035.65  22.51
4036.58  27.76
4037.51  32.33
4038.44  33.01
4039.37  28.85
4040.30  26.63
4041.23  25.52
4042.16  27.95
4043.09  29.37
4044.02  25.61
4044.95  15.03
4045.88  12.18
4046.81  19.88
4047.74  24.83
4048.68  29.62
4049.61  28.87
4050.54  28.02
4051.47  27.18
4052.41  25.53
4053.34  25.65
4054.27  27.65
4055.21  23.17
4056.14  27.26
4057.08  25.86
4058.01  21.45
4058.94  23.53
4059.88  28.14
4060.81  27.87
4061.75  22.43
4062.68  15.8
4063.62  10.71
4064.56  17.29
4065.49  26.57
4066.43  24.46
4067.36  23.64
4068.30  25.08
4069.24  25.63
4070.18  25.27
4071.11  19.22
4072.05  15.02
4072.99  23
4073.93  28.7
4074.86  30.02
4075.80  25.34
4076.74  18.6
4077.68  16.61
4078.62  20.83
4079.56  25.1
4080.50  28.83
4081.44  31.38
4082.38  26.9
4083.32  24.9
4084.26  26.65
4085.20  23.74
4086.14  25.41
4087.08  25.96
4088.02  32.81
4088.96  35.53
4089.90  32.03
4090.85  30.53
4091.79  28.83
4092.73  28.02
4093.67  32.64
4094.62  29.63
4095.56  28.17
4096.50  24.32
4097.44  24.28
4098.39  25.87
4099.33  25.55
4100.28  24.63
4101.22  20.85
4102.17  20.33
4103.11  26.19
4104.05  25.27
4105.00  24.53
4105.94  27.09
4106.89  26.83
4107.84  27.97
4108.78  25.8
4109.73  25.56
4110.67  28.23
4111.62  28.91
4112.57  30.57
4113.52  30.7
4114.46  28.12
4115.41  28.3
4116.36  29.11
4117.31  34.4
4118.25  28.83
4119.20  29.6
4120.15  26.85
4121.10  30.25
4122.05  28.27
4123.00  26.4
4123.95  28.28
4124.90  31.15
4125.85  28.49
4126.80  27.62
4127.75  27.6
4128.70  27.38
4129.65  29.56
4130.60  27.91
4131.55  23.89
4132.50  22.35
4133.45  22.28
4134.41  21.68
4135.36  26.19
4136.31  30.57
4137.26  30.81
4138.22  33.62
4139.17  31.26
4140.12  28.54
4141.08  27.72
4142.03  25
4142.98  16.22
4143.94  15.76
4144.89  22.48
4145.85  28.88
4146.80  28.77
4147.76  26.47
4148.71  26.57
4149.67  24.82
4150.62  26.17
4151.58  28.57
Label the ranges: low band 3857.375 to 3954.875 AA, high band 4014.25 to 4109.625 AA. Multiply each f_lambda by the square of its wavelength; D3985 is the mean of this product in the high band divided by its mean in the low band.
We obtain 1.88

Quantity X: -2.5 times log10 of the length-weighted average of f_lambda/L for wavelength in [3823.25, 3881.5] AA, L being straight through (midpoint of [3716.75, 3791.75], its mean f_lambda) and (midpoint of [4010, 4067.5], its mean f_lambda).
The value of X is 0.42 mag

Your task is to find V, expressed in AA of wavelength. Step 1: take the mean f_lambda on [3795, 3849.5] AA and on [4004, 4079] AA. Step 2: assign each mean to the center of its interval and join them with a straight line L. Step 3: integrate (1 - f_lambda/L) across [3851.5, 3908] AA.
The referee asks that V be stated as 5.7 AA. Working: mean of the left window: 13.5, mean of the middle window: 14.8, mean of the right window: 24.8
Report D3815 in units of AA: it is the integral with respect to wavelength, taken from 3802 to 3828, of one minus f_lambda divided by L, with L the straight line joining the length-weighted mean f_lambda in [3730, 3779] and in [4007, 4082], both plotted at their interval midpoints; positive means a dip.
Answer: 4.6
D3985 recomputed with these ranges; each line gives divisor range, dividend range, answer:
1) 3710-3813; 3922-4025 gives 1.24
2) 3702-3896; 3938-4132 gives 1.77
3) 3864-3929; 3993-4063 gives 1.73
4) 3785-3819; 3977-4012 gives 1.57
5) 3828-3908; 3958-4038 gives 1.66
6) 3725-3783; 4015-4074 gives 1.86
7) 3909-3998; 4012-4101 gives 1.66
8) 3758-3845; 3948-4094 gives 1.64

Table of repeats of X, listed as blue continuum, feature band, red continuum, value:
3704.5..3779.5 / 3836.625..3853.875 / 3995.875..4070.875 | 0.24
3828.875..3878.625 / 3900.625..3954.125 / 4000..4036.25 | 0.26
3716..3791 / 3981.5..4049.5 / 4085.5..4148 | -0.05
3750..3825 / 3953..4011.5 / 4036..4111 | 0.17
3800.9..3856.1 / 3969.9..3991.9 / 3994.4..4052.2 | 0.13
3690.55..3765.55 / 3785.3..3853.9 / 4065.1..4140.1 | 0.26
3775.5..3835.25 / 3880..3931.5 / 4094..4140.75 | 0.24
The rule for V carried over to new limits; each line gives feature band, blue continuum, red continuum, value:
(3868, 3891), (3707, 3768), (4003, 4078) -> 5.7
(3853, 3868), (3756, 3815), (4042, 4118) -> 5.5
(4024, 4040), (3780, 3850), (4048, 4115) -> -1.9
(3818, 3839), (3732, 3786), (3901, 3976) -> 9.3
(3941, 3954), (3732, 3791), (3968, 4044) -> 2.9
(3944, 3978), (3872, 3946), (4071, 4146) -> 5.6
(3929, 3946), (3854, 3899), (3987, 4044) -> 8.8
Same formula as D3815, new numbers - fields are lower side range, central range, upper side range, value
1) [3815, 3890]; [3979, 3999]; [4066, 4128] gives -3.5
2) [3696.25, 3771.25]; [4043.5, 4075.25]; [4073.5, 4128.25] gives 2.9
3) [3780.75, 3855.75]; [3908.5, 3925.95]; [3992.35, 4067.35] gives 2.1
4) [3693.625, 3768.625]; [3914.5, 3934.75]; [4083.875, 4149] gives 8.8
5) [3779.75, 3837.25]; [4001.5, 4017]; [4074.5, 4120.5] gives -1.6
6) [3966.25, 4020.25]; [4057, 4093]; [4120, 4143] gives 0.6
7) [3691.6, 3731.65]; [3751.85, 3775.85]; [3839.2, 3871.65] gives -2.1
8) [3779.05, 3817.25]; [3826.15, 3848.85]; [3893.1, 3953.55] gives 7.2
